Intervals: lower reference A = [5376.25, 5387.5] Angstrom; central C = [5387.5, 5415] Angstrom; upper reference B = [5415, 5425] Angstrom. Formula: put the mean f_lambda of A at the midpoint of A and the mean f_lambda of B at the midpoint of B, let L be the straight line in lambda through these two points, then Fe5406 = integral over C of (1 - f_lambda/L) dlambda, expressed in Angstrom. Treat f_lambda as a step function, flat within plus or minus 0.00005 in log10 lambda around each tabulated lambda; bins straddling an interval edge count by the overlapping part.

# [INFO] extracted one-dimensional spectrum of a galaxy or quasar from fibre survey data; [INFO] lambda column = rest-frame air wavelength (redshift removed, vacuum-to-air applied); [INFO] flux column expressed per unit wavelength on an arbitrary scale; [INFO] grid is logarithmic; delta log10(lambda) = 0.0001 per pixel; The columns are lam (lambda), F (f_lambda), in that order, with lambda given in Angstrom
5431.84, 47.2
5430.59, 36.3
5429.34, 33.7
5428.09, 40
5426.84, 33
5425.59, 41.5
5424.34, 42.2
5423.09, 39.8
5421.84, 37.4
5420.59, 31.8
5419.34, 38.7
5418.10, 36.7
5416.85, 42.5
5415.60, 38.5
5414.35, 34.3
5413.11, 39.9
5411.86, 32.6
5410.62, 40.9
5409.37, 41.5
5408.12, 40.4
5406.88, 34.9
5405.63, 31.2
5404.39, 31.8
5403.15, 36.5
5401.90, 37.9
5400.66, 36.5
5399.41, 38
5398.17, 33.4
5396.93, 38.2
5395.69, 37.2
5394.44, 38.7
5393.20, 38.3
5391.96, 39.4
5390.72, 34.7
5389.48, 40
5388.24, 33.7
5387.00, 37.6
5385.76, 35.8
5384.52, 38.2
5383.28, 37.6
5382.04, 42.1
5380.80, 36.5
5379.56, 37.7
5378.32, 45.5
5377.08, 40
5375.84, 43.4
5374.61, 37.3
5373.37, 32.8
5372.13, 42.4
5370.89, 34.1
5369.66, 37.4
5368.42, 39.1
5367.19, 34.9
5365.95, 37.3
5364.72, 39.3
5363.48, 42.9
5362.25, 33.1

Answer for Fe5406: 1.37 Angstrom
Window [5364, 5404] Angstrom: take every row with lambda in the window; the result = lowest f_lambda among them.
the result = 32.8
